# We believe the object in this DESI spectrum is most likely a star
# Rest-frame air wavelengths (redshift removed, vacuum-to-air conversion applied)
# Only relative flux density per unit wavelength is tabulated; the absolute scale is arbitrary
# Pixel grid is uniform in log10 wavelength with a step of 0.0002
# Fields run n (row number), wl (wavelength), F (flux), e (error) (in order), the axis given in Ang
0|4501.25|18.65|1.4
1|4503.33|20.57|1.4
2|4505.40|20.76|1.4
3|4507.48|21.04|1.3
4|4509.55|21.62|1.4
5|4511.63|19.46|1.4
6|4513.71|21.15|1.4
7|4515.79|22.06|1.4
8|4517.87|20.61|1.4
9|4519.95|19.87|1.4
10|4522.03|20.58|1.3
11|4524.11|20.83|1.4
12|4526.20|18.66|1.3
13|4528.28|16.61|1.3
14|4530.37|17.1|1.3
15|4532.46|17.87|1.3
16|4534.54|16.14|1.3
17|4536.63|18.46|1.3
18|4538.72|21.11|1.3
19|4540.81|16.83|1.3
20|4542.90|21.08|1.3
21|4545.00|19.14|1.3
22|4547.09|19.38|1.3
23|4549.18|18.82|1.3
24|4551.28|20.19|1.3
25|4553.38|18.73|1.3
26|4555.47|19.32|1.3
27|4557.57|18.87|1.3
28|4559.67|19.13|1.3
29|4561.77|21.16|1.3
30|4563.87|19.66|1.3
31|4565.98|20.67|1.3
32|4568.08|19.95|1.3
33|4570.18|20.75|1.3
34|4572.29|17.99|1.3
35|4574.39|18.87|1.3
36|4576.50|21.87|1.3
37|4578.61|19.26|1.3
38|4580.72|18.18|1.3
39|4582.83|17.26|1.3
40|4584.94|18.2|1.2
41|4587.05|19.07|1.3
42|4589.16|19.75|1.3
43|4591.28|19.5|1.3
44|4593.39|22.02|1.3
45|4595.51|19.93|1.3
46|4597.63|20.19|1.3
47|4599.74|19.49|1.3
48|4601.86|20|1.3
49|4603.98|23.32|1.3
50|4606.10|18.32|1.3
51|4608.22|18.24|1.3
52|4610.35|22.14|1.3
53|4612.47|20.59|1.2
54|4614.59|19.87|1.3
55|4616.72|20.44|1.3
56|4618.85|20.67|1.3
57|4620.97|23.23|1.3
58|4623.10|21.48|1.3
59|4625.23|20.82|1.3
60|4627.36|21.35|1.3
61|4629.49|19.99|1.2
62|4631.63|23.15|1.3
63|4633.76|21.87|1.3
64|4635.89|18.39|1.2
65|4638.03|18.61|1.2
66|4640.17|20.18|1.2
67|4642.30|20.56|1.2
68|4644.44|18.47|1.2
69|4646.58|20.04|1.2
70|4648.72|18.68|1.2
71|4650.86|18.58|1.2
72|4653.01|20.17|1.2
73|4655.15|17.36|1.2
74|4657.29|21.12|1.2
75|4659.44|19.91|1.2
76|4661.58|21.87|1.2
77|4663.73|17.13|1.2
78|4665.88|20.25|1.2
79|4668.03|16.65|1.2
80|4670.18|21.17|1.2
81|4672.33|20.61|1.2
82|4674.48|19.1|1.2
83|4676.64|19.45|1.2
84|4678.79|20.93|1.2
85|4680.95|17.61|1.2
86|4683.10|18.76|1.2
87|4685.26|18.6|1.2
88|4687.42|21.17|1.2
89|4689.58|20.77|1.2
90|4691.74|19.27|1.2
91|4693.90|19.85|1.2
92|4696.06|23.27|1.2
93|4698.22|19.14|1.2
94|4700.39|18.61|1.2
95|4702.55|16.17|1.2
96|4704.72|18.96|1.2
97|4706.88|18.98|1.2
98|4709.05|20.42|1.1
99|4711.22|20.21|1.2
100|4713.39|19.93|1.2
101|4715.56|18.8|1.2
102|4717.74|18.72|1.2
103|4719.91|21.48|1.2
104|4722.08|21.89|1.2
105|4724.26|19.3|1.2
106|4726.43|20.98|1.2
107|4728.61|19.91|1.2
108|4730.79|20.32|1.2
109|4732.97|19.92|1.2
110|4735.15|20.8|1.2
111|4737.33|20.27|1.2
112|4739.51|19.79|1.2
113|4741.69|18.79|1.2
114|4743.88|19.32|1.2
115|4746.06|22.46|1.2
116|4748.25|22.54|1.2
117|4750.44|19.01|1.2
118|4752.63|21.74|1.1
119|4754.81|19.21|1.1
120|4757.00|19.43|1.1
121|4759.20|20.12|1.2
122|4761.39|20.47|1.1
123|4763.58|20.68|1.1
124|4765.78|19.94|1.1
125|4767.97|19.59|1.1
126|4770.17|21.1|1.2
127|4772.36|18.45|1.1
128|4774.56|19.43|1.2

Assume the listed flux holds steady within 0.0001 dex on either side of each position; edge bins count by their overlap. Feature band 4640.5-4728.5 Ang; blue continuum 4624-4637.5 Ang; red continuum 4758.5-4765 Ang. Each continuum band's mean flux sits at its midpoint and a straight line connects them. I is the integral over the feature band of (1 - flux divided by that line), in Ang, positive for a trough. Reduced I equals 4.4 Ang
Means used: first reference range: 20.8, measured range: 19.6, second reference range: 20.4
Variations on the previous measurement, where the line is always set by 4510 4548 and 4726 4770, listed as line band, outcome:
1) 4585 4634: -2.3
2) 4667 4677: 0.3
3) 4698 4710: 0.8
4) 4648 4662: 0.2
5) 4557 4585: 0.0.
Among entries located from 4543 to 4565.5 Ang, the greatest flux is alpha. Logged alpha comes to 21.16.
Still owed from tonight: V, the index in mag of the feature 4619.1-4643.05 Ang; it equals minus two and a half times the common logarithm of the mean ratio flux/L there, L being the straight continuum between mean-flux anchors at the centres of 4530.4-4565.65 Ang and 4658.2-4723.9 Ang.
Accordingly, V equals -0.08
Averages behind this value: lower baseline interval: 19.1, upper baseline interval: 19.7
